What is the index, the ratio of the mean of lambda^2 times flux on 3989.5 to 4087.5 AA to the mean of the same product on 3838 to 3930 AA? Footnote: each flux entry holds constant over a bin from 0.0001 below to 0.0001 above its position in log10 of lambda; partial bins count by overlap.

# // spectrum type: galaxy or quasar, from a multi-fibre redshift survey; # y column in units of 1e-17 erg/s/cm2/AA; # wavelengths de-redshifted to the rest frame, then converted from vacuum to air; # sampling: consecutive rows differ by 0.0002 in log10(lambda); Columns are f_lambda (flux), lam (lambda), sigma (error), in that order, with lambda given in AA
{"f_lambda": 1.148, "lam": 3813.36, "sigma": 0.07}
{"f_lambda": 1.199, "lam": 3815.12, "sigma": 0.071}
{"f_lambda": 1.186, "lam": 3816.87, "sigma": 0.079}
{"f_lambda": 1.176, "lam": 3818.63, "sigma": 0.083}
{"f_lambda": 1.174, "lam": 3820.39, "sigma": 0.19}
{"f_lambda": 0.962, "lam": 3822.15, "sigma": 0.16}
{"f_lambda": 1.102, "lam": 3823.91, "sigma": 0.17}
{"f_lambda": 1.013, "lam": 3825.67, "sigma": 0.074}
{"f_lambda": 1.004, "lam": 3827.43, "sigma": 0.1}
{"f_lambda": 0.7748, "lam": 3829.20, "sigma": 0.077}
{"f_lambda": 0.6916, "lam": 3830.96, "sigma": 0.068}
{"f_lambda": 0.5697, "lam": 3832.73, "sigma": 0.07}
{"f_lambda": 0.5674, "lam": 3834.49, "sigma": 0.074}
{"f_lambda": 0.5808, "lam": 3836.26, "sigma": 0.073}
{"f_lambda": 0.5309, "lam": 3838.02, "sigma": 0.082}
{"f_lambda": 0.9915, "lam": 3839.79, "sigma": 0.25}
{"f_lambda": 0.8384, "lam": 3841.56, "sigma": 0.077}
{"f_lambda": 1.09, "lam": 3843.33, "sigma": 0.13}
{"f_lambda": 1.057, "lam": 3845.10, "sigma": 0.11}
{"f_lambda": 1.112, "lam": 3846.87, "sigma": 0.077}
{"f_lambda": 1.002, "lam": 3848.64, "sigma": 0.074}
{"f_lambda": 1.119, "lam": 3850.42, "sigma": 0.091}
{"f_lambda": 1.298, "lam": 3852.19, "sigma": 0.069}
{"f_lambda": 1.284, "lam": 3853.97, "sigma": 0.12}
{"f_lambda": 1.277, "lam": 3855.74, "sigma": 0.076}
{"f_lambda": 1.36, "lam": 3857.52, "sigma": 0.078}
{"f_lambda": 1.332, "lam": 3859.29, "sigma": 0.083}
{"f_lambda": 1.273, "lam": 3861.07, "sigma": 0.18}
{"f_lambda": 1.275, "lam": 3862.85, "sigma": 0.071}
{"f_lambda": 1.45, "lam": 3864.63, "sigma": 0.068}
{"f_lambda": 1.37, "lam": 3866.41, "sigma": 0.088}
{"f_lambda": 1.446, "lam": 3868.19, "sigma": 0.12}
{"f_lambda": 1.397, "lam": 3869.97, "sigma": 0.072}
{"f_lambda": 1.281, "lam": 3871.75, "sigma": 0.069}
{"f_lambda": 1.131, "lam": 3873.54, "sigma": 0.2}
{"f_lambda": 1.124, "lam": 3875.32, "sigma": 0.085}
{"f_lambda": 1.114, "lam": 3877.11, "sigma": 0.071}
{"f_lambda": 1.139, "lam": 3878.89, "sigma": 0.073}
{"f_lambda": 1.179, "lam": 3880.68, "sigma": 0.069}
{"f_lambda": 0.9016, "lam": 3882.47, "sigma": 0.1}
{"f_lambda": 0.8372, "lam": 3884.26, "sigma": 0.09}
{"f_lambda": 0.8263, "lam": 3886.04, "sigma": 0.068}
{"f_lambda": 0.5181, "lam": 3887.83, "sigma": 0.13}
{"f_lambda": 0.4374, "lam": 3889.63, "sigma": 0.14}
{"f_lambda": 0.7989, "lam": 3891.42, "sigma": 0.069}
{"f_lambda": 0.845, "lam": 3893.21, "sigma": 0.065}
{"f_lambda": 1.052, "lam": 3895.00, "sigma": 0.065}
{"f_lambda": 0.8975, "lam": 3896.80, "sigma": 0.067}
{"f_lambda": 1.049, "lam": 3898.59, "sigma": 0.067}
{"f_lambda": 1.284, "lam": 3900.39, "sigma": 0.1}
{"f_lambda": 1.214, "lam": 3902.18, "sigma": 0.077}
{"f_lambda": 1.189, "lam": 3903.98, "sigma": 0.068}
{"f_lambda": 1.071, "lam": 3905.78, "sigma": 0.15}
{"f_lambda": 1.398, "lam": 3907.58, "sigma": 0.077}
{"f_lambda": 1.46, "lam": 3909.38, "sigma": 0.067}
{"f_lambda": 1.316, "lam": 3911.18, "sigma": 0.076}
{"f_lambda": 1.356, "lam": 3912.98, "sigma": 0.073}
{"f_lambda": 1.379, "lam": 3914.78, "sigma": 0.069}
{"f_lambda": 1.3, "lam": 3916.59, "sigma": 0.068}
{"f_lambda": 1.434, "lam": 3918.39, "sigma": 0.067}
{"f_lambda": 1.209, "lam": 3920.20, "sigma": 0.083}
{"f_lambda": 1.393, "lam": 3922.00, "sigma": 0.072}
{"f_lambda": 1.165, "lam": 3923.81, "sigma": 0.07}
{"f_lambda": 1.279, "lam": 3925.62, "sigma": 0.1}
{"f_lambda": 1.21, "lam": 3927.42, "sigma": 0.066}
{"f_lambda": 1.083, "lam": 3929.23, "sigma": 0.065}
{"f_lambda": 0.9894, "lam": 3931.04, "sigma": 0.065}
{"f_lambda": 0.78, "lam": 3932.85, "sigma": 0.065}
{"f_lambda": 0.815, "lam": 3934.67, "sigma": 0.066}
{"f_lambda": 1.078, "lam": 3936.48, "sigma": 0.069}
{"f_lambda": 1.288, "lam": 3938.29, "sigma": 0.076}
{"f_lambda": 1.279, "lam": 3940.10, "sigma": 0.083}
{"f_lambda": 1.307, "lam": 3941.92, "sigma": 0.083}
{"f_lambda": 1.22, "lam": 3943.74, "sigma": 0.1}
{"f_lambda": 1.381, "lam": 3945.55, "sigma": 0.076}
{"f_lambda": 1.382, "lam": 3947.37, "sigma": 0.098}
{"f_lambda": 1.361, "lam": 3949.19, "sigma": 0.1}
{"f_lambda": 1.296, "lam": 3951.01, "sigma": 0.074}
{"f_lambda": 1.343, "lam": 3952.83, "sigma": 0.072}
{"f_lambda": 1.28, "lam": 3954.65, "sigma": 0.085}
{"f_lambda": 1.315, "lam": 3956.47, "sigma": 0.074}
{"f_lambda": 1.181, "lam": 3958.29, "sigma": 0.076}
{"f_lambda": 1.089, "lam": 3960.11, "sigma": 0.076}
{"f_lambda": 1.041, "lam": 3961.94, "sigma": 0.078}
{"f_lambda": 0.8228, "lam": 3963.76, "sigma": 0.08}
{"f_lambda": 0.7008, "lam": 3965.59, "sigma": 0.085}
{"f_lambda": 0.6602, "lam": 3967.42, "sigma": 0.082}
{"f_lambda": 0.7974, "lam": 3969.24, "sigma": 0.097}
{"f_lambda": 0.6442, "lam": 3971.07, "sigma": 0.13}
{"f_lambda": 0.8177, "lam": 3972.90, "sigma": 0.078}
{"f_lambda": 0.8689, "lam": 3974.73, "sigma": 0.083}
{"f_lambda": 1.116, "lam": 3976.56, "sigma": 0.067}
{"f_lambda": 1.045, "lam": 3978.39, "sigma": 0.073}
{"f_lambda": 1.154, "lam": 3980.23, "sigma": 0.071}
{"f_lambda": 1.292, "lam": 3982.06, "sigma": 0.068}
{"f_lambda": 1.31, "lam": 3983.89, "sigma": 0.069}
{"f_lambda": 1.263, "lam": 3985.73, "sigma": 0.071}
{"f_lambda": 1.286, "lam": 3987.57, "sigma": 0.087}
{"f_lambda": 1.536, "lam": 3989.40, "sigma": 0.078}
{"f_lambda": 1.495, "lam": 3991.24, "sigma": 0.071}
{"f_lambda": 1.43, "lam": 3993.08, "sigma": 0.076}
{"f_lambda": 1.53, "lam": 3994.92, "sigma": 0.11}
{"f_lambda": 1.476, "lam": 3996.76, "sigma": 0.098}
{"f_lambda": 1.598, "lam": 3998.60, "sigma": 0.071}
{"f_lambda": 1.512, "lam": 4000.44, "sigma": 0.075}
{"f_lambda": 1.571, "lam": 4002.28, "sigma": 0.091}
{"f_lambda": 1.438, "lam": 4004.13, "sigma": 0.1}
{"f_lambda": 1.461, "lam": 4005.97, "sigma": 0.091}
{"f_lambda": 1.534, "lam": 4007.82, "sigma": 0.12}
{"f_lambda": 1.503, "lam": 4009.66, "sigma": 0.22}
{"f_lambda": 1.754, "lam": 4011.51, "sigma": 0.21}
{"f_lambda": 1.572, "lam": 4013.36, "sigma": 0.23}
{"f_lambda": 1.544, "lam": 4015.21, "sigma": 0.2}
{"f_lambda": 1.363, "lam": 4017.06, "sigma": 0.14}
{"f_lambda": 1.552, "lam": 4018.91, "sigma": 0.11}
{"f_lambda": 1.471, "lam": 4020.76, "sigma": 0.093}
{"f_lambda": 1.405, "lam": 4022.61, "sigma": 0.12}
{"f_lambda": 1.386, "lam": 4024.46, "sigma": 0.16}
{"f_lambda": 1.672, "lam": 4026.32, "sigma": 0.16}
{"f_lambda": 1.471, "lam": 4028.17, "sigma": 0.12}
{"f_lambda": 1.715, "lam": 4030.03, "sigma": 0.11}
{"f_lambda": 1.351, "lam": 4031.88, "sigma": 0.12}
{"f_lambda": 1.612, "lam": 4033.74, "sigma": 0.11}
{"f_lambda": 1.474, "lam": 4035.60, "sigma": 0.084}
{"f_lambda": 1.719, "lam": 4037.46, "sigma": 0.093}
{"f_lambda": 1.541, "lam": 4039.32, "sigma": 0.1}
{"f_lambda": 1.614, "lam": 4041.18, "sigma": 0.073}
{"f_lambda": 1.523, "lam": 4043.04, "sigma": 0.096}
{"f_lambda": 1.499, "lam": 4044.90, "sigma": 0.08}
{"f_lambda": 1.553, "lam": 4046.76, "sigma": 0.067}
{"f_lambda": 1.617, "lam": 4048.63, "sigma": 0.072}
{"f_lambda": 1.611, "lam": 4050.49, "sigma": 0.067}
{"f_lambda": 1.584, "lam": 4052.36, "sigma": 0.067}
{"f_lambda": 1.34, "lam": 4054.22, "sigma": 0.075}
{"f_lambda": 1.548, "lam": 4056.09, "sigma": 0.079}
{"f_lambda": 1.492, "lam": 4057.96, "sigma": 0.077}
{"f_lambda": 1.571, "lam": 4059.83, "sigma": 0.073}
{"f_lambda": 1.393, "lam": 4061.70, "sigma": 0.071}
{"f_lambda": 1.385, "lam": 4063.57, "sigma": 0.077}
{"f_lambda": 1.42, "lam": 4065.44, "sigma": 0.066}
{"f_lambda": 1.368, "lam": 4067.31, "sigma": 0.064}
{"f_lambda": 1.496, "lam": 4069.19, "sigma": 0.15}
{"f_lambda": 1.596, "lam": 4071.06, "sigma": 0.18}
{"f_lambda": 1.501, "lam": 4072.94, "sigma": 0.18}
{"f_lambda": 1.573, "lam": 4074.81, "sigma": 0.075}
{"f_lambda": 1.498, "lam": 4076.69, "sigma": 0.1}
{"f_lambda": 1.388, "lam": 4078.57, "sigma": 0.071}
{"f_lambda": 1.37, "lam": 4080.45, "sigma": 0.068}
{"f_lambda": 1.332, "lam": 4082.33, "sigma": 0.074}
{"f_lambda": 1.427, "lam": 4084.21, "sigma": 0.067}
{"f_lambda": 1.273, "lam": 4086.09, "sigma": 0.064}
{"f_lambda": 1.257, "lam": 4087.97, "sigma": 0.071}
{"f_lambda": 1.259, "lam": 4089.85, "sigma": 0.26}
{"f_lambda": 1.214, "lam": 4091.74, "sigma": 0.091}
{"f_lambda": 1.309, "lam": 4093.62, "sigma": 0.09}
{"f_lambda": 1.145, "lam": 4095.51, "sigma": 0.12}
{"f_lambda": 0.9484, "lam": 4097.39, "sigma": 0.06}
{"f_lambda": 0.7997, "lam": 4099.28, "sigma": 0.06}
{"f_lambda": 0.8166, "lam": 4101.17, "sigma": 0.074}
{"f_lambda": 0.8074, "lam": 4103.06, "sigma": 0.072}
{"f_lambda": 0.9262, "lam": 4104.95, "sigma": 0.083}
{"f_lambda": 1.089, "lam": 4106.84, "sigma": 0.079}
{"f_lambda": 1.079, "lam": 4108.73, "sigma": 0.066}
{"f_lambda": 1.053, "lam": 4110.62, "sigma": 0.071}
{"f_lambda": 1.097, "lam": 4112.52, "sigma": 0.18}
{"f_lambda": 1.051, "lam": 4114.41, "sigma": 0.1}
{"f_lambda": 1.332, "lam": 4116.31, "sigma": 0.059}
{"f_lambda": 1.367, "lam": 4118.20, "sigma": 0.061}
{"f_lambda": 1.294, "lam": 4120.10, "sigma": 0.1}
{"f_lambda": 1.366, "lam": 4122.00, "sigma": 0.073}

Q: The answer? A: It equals 1.41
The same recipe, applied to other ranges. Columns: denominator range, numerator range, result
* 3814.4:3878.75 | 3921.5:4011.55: 1.19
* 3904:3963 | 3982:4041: 1.27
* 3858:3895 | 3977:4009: 1.37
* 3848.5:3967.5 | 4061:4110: 1.18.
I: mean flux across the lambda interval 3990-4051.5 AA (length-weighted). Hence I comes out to 1.53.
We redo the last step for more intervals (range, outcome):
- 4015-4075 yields 1.51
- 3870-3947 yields 1.12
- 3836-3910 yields 1.09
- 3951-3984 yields 1.03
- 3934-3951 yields 1.24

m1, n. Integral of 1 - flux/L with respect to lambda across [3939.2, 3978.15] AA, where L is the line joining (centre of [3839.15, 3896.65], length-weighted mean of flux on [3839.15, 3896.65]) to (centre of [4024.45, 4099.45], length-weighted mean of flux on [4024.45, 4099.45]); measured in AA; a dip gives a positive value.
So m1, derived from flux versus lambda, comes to 5.1 AA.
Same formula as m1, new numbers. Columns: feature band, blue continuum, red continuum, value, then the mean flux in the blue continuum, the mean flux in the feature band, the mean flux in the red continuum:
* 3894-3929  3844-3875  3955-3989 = -2.6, 1.26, 1.24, 1.03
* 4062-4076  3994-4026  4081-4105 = -2.7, 1.51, 1.47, 1.13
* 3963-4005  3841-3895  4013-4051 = 6.7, 1.1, 1.19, 1.54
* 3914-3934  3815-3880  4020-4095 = 0.5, 1.09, 1.2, 1.47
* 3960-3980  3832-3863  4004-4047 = 7.3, 1.03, 0.874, 1.53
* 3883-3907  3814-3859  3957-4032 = 4.0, 1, 0.931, 1.3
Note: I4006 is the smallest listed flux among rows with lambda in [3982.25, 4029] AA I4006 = 1.263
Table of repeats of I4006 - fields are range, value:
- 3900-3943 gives 0.78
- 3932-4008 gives 0.6442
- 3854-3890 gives 0.4374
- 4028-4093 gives 1.214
